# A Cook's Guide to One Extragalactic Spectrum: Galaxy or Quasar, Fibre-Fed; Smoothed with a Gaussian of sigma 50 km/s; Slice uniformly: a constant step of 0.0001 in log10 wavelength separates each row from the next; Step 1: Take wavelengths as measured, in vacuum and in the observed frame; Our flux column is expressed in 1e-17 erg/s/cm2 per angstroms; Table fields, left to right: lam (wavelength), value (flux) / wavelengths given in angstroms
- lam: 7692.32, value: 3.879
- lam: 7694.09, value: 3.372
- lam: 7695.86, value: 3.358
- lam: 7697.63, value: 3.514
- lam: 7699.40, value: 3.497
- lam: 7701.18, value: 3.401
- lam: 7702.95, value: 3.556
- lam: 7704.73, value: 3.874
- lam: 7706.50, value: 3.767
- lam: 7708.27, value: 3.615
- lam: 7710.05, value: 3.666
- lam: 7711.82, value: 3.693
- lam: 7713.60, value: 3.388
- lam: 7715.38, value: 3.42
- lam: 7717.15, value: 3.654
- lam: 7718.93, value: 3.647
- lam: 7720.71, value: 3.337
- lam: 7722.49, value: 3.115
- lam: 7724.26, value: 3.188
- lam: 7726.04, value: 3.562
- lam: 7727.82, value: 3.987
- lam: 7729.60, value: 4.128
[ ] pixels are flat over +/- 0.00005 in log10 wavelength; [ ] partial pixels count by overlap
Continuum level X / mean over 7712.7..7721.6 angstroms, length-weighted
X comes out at 3.49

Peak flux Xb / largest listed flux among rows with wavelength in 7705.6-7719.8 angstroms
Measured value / 3.767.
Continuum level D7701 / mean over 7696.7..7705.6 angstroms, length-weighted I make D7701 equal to 3.56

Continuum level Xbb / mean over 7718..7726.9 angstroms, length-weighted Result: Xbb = 3.37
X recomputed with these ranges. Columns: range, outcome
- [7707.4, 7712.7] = 3.66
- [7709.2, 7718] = 3.57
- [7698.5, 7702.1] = 3.45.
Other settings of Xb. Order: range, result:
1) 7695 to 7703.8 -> 3.556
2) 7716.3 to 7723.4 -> 3.654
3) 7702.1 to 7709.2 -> 3.874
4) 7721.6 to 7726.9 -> 3.562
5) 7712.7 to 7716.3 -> 3.42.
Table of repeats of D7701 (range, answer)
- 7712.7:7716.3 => 3.41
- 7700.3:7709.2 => 3.64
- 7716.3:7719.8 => 3.65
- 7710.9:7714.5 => 3.54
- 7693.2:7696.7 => 3.37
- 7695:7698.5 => 3.44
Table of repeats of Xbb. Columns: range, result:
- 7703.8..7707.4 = 3.82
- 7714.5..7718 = 3.54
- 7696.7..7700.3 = 3.5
